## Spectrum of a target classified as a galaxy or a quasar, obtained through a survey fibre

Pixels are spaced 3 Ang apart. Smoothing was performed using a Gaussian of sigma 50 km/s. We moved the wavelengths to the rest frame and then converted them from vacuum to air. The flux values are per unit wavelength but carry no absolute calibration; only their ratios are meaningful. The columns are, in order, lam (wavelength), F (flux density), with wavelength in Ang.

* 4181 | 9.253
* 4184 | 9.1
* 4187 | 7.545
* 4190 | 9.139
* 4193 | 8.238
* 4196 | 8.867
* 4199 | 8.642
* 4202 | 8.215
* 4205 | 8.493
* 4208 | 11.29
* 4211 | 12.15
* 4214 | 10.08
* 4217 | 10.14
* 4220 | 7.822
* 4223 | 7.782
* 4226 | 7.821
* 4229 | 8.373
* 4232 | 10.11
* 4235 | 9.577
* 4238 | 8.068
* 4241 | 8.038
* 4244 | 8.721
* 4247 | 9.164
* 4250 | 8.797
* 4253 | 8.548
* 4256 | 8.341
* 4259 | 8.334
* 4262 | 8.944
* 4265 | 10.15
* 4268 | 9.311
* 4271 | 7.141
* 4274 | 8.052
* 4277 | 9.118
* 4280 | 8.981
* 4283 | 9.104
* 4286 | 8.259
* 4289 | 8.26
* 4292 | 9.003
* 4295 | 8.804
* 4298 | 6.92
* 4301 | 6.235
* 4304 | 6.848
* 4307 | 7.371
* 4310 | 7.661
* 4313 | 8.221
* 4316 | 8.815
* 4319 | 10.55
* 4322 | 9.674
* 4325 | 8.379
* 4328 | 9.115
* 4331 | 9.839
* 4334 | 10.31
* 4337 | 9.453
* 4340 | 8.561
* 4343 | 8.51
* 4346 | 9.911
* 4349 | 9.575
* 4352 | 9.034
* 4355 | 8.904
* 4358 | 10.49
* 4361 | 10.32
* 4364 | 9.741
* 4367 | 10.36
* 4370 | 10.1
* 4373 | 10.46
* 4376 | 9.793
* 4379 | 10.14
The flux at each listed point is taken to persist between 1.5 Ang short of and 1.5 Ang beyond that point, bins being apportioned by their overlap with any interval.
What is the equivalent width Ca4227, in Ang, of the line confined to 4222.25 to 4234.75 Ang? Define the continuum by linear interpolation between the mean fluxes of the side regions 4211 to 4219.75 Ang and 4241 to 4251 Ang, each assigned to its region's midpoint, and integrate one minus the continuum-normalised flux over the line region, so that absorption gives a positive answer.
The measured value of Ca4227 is 1.1 Ang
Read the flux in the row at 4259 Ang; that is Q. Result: 8.334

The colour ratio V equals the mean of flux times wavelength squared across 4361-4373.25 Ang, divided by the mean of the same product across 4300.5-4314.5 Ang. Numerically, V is 1.42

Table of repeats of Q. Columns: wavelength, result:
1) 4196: 8.867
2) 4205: 8.493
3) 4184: 9.1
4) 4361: 10.32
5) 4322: 9.674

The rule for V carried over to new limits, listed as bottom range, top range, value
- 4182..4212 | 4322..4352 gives 1.09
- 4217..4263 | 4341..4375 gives 1.20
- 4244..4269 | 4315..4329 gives 1.08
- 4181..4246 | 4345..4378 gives 1.18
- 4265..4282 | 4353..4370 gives 1.19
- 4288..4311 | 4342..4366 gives 1.29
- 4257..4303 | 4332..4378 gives 1.19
